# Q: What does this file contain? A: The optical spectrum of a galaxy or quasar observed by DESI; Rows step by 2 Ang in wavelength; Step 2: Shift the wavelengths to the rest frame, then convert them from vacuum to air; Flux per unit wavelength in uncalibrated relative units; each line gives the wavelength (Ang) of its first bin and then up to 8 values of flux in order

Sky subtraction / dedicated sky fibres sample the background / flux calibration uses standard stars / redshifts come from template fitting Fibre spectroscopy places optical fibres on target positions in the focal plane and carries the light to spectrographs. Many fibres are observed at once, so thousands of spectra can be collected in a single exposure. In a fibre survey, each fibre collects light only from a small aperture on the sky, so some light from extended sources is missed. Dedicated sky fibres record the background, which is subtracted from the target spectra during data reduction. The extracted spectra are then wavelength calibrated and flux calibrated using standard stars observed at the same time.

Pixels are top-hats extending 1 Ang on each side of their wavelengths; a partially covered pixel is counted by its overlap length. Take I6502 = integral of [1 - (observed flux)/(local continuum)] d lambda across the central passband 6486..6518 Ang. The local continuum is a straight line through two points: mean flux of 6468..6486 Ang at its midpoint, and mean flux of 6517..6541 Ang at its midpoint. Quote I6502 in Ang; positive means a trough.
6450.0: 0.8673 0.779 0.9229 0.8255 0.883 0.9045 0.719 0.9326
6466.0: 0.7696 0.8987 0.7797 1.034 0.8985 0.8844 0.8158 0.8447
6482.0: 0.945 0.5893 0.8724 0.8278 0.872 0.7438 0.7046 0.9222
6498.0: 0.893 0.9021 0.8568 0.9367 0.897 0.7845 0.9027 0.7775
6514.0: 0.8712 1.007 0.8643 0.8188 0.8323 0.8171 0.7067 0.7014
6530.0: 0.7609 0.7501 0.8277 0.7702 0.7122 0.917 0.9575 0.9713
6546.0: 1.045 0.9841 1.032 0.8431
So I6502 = -1.5 Ang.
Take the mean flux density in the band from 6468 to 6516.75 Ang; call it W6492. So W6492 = 0.857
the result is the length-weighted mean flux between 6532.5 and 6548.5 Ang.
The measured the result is 0.891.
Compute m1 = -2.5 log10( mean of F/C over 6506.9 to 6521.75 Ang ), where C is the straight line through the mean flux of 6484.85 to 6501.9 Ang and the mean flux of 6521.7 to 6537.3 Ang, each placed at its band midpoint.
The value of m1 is -0.08 mag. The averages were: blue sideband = 0.841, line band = 0.86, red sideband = 0.767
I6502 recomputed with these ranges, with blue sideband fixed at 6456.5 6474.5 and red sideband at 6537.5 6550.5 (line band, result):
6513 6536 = 2.9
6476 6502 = 1.8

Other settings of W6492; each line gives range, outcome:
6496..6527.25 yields 0.859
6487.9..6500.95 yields 0.838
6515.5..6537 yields 0.8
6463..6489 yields 0.853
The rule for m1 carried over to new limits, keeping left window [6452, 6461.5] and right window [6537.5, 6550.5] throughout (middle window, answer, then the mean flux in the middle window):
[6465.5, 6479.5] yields 0.01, 0.871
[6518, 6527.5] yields 0.17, 0.796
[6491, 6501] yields 0.09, 0.833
